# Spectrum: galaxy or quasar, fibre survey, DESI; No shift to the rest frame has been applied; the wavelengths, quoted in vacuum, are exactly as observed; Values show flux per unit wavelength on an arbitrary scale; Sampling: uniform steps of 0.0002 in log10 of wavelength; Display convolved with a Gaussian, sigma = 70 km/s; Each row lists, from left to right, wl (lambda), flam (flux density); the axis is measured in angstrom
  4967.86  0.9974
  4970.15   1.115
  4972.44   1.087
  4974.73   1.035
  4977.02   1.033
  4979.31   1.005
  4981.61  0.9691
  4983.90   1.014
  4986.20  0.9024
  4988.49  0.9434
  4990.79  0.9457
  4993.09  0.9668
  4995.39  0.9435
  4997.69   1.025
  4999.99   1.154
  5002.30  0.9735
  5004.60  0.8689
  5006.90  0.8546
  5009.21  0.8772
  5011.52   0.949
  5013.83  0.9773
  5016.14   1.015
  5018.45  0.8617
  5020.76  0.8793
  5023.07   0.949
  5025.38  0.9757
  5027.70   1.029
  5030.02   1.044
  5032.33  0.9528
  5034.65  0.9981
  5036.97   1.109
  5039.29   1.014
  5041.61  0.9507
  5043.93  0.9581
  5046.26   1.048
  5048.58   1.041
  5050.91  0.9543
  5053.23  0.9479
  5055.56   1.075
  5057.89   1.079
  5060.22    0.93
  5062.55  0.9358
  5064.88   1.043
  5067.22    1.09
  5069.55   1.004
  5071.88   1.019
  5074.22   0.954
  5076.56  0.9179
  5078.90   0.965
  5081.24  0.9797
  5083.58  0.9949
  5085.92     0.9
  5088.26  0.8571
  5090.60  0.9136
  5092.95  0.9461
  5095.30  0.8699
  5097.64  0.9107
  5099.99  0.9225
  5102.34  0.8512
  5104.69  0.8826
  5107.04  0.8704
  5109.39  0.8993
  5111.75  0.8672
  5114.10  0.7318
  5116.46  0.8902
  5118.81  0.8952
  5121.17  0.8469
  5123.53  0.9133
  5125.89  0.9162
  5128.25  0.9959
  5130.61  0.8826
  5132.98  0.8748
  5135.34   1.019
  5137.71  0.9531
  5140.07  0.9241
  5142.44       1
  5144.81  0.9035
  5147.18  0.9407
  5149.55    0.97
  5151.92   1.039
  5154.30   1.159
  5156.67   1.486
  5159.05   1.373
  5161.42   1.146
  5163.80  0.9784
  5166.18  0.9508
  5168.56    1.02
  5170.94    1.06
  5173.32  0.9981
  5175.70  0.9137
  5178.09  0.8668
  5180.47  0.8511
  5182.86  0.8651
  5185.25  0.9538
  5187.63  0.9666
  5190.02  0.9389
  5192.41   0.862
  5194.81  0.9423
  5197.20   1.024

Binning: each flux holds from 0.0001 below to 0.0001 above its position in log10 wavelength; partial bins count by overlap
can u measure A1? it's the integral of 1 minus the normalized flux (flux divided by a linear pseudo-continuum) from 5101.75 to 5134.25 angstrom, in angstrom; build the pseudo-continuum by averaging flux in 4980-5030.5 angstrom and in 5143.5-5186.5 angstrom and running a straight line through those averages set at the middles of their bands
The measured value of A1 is 4.1 angstrom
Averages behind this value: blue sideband 0.959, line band 0.881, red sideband 1.03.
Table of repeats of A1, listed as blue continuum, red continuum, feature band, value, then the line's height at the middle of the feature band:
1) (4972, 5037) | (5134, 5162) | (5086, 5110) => 3.38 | 1.04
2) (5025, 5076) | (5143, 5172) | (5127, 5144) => 1.90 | 1.07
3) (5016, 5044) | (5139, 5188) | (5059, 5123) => 4.84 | 0.997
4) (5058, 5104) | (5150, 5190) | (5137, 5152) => 0.81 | 1.01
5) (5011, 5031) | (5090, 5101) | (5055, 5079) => -1.77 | 0.932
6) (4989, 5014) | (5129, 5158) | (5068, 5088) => 0.47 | 0.987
